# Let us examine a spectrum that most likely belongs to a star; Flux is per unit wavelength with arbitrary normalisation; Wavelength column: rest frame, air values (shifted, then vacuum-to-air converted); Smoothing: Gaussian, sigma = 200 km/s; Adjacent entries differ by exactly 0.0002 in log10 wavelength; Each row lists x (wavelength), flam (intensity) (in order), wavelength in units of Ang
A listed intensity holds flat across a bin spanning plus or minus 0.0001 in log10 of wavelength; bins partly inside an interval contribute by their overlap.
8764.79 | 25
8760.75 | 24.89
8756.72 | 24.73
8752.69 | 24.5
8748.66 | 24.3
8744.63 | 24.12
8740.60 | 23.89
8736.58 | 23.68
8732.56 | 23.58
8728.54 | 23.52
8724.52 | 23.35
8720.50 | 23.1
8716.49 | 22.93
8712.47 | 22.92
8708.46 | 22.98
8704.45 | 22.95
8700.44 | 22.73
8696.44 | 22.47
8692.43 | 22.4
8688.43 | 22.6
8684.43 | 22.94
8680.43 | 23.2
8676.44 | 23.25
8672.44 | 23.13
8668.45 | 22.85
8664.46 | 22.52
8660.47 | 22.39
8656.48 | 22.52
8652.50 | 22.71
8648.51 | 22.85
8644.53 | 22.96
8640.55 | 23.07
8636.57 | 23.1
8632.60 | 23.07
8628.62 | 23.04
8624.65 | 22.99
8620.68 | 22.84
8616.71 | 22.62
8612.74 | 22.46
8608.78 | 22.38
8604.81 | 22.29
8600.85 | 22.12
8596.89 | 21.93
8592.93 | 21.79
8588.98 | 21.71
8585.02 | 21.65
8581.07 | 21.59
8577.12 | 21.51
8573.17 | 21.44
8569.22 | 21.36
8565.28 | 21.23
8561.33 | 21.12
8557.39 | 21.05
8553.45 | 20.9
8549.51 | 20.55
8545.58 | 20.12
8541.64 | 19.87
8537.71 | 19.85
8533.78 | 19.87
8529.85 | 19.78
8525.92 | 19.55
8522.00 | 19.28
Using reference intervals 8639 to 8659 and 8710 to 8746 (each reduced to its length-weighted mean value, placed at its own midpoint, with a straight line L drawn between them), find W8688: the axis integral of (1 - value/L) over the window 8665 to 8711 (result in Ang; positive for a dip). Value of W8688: 0.52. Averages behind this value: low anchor 22.8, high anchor 23.4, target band 22.9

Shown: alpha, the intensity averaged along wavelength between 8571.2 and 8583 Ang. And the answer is 21.5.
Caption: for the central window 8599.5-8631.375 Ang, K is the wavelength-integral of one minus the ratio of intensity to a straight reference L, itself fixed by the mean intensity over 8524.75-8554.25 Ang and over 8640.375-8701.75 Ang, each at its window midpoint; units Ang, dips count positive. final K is -1.46 Ang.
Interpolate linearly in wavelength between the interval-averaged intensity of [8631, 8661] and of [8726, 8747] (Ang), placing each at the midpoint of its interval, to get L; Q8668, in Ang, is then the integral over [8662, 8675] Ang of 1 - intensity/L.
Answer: 0.1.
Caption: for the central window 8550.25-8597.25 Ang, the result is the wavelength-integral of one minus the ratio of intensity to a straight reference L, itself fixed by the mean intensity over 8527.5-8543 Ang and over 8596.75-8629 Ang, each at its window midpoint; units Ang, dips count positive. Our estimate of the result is -0.5 Ang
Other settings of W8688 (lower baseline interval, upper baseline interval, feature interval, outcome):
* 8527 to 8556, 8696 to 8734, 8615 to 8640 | -1.58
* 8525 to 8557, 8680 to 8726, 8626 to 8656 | -1.56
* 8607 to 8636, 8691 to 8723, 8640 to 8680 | -0.04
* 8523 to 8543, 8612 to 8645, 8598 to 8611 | -0.07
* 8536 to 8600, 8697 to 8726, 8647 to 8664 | -0.27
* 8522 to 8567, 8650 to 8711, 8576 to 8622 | -1.68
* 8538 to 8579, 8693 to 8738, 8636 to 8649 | -0.56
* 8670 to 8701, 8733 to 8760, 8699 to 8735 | 0.64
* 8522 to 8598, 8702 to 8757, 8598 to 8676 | -2.33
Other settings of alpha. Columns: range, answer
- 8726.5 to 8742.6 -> 23.7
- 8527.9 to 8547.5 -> 19.9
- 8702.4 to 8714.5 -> 22.9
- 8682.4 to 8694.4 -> 22.6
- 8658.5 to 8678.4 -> 22.8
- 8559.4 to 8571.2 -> 21.2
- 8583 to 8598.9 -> 21.8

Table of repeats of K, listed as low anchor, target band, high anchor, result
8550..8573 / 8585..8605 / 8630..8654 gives -0.02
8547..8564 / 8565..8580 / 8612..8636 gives -0.02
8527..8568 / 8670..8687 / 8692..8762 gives -0.32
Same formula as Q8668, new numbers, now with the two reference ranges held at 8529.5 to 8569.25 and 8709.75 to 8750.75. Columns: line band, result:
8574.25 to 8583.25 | -0.2 Ang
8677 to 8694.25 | 0.0 Ang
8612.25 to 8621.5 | -0.4 Ang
